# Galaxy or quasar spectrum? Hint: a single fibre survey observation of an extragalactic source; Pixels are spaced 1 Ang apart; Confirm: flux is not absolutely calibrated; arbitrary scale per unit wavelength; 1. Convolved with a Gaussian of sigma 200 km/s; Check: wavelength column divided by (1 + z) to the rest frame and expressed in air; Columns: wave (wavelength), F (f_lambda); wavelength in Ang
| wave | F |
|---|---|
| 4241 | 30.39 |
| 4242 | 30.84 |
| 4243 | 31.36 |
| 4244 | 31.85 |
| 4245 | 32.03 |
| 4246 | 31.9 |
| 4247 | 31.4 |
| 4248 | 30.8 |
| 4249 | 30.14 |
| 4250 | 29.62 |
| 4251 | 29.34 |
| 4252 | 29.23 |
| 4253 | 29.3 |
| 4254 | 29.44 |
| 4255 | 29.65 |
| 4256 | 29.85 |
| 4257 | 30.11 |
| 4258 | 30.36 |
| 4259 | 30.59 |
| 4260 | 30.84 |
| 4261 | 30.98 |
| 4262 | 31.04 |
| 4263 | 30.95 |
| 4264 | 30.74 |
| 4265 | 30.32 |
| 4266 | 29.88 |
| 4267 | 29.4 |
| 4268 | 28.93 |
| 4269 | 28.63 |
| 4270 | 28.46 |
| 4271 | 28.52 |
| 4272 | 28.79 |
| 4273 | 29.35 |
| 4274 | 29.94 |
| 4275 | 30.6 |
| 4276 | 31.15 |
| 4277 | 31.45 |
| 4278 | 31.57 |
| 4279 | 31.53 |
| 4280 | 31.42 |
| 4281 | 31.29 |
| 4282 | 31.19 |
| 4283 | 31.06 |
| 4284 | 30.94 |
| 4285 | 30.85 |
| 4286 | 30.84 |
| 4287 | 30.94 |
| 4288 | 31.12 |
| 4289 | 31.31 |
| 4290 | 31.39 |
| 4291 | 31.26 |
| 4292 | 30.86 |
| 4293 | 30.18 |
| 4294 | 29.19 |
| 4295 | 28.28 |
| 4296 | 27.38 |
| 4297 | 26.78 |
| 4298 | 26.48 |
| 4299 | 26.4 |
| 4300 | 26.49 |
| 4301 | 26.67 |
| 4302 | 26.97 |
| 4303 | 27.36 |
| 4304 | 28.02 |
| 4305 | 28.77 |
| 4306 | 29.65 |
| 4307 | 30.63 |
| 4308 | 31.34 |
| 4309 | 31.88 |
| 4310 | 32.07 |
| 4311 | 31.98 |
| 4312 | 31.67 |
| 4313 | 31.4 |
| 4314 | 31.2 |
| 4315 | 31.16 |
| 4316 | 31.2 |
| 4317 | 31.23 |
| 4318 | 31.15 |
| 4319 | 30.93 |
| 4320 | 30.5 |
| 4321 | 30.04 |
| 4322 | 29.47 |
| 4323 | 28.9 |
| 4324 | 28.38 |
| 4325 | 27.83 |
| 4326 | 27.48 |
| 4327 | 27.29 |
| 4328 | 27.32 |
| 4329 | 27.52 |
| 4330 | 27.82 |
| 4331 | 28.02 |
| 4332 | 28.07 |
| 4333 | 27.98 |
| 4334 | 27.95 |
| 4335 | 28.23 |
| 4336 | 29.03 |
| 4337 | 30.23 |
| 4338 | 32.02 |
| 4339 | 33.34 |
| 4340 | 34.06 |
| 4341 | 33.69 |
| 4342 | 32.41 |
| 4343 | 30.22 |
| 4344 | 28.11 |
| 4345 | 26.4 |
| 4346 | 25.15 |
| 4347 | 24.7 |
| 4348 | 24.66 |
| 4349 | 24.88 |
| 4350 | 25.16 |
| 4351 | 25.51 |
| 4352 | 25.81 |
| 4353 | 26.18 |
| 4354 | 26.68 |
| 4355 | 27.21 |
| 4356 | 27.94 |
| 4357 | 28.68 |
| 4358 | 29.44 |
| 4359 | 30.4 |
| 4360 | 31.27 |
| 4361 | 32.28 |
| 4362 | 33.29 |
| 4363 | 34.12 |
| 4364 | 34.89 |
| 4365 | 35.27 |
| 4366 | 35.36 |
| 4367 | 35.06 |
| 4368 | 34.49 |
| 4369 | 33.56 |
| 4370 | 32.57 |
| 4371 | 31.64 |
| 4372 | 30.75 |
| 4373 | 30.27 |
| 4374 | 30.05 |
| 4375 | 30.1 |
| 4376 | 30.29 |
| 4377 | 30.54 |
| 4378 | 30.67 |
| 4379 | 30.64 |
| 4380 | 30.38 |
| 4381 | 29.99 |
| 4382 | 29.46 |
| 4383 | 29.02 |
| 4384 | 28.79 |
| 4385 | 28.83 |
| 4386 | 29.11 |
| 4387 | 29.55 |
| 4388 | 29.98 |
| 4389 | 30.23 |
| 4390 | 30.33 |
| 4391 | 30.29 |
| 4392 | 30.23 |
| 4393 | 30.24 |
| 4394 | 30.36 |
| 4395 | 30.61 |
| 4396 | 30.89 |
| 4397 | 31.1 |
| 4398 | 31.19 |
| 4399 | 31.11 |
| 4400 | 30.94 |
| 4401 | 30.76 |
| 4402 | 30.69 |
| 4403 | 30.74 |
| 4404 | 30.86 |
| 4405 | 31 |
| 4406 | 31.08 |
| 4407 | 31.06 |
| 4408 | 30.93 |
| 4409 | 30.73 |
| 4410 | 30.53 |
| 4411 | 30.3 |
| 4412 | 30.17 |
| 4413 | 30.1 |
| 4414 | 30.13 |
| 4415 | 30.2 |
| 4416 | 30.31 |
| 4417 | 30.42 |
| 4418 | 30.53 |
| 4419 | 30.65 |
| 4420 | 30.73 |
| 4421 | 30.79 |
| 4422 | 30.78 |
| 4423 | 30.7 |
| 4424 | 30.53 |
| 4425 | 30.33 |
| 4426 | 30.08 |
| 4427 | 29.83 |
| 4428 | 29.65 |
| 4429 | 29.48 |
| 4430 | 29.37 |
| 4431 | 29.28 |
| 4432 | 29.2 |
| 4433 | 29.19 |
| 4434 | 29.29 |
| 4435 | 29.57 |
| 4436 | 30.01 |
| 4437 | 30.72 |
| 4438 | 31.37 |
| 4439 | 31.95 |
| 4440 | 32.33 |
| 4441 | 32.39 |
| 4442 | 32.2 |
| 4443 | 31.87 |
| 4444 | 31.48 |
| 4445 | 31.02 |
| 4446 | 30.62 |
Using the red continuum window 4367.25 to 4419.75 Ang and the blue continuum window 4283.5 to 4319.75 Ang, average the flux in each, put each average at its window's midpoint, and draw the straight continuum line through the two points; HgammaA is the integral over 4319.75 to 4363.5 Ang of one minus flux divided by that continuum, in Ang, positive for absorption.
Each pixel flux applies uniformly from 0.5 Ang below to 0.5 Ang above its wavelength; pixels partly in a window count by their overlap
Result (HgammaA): 2.1 Ang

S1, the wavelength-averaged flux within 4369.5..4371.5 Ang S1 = 32.1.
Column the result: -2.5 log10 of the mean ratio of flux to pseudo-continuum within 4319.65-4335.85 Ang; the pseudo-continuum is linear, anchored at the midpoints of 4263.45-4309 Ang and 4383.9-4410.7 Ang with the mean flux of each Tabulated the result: 0.063 mag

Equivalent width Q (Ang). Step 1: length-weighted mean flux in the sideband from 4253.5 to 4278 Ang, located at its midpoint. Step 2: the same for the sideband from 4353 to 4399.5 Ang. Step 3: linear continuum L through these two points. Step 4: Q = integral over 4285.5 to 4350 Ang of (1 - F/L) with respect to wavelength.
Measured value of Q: 2.4 Ang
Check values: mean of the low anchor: 30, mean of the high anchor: 30.8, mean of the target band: 29.3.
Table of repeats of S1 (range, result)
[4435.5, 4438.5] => 30.7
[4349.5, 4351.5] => 25.3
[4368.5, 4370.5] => 33.1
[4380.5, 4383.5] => 29.5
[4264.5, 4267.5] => 29.9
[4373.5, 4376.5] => 30.1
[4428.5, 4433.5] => 29.3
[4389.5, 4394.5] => 30.3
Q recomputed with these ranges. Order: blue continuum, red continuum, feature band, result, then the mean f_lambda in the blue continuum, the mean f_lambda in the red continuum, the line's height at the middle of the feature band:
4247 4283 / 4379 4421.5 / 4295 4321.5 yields 0.6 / 30.2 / 30.4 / 30.2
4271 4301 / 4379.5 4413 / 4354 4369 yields -0.9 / 29.9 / 30.3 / 30.2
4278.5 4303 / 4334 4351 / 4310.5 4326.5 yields -0.6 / 29.6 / 28.8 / 29.1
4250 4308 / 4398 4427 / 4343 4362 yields 1.7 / 29.7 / 30.6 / 30.2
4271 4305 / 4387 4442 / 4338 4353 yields 0.9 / 29.6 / 30.5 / 30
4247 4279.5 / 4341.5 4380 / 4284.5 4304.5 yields 0.7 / 30.1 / 29.9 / 30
